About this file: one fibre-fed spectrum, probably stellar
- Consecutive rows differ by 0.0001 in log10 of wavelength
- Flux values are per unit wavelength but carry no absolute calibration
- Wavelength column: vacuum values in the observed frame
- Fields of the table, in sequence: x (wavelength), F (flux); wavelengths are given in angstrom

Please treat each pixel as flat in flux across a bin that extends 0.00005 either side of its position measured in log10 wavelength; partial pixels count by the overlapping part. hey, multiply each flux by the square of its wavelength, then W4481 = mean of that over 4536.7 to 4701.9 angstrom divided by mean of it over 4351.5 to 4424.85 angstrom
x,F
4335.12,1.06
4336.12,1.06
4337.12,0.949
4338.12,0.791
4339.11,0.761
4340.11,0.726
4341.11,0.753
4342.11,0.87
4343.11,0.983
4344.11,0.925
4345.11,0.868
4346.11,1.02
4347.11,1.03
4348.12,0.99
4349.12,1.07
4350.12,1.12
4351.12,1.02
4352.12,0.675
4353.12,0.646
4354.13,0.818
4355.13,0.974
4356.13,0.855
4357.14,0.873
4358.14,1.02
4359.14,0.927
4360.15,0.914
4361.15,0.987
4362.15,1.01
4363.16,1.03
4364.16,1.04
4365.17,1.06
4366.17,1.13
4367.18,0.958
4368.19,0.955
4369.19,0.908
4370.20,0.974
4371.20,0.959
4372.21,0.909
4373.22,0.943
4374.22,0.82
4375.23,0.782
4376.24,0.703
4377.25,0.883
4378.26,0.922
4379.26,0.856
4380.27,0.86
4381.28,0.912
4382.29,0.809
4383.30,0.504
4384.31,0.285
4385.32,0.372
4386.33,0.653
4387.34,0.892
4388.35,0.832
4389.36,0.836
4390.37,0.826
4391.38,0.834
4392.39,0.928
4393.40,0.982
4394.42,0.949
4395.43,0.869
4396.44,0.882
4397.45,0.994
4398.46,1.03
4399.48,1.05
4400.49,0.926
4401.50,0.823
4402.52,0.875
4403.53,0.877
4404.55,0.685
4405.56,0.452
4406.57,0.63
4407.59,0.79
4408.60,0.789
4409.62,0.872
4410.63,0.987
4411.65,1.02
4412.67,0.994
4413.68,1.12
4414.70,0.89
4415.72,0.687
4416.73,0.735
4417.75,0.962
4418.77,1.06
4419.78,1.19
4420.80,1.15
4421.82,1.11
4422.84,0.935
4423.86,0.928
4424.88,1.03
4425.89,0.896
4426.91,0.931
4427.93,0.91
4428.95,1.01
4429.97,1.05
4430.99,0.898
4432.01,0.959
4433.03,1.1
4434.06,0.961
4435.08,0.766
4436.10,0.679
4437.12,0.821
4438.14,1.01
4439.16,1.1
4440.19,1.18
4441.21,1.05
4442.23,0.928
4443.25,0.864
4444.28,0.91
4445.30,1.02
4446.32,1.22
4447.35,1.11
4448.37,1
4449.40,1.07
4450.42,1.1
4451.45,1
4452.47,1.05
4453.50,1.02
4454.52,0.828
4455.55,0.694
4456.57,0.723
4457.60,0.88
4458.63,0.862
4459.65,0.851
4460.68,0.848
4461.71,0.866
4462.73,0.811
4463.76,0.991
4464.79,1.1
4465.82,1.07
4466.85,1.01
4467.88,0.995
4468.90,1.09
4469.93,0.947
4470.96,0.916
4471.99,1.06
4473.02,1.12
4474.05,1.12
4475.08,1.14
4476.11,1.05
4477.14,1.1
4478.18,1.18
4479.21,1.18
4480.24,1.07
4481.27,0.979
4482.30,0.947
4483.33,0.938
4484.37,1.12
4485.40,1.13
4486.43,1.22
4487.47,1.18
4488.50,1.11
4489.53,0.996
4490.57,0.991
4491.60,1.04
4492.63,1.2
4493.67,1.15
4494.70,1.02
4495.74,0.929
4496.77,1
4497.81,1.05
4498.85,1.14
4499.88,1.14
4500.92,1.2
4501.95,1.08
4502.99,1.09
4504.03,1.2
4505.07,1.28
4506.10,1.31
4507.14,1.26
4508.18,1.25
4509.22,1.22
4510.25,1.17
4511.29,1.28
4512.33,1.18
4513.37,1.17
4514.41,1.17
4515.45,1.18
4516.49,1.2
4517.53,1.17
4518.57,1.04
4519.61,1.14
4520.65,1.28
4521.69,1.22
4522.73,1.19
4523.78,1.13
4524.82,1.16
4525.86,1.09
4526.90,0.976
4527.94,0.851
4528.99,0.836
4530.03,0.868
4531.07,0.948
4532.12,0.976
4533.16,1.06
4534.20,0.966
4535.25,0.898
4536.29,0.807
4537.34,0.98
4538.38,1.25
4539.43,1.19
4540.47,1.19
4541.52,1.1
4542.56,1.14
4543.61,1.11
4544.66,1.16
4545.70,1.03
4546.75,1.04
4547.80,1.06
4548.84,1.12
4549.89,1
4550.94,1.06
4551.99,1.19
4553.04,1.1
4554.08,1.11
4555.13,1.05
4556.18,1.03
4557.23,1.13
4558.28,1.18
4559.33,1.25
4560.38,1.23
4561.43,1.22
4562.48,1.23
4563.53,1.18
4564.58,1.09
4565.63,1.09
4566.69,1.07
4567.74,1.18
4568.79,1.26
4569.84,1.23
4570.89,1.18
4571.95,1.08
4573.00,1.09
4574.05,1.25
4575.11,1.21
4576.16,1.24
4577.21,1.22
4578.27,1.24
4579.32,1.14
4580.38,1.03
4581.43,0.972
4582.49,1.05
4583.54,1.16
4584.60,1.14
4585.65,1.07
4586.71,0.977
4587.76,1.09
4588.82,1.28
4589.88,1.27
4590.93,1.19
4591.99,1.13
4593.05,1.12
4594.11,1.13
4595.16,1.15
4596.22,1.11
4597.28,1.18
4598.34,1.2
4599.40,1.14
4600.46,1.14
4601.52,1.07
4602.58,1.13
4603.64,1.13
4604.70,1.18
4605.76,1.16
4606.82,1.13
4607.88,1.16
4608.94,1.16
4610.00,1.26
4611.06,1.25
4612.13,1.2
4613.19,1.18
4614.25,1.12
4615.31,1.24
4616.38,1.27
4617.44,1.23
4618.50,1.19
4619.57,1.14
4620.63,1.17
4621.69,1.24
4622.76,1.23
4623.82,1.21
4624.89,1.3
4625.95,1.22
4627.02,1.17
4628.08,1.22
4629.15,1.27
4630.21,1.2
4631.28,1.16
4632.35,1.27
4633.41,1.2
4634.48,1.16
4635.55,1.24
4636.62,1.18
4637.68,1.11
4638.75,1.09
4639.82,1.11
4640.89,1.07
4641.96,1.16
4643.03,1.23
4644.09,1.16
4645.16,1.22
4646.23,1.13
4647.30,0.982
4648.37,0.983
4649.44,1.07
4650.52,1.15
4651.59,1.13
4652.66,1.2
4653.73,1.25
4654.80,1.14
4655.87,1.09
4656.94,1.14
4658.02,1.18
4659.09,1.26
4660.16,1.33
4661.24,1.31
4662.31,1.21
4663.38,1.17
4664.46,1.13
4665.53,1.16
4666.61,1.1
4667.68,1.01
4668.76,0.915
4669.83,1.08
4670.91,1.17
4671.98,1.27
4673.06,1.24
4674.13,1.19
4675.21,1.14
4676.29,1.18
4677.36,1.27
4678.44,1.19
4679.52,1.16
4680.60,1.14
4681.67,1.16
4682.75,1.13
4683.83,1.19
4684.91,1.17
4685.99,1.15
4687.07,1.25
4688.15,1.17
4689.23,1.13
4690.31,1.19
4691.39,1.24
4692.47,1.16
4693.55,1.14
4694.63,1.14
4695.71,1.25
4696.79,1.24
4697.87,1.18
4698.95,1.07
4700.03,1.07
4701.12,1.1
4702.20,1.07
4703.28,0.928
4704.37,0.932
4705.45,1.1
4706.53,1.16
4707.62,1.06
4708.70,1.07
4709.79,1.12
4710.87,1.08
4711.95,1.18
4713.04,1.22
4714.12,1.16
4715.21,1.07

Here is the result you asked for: 1.5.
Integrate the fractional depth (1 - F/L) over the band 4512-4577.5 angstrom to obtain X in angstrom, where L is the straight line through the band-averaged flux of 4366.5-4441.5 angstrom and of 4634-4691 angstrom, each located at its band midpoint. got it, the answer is -4.8 angstrom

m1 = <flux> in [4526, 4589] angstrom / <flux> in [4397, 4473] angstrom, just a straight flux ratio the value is 1.2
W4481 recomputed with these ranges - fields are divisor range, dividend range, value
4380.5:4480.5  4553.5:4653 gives 1.35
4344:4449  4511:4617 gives 1.33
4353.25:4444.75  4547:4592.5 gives 1.37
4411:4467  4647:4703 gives 1.33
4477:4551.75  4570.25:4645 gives 1.11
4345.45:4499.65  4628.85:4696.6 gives 1.37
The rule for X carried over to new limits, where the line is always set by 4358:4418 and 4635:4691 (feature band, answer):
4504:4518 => -3.1 angstrom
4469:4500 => -3.3 angstrom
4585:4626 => -2.8 angstrom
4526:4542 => 0.4 angstrom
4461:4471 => -0.3 angstrom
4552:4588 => -2.8 angstrom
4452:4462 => 0.8 angstrom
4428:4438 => -0.1 angstrom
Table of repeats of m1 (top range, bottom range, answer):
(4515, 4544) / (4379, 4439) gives 1.22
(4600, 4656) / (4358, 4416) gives 1.35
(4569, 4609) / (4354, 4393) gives 1.32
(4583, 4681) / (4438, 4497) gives 1.14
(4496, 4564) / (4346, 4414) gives 1.27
